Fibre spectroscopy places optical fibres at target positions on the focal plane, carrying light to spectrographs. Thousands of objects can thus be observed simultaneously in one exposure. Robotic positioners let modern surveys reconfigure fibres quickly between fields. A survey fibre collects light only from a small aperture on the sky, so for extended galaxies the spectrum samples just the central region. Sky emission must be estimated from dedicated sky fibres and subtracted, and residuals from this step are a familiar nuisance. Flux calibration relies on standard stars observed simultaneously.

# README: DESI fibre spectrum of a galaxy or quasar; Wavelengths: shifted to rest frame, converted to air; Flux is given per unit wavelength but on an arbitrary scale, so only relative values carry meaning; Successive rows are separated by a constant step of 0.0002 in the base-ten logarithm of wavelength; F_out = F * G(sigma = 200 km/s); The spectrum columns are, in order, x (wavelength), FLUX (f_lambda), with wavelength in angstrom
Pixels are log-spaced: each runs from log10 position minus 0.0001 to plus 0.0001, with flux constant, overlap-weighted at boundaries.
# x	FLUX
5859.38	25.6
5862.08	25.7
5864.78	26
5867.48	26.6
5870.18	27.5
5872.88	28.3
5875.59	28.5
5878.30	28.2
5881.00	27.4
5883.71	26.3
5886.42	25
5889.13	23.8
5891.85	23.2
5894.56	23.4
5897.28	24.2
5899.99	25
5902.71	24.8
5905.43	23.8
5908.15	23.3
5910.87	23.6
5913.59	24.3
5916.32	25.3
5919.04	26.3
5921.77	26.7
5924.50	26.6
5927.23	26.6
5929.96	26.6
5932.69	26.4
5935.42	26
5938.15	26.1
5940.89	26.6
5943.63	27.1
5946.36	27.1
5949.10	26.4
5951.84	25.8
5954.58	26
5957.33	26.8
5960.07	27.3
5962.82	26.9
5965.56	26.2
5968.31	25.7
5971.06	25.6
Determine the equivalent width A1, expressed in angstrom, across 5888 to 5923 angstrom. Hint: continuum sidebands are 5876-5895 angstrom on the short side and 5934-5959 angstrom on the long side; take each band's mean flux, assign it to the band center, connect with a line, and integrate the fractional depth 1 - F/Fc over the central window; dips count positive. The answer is 1.9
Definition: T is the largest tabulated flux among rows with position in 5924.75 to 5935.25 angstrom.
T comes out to 26.6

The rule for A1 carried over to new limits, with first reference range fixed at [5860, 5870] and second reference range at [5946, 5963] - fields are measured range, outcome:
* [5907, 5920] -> 0.93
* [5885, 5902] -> 1.42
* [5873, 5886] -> -0.59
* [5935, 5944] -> 0.03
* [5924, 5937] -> 0.02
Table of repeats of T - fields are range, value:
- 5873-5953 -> 28.5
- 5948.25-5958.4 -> 26.8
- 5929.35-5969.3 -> 27.3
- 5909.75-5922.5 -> 26.7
